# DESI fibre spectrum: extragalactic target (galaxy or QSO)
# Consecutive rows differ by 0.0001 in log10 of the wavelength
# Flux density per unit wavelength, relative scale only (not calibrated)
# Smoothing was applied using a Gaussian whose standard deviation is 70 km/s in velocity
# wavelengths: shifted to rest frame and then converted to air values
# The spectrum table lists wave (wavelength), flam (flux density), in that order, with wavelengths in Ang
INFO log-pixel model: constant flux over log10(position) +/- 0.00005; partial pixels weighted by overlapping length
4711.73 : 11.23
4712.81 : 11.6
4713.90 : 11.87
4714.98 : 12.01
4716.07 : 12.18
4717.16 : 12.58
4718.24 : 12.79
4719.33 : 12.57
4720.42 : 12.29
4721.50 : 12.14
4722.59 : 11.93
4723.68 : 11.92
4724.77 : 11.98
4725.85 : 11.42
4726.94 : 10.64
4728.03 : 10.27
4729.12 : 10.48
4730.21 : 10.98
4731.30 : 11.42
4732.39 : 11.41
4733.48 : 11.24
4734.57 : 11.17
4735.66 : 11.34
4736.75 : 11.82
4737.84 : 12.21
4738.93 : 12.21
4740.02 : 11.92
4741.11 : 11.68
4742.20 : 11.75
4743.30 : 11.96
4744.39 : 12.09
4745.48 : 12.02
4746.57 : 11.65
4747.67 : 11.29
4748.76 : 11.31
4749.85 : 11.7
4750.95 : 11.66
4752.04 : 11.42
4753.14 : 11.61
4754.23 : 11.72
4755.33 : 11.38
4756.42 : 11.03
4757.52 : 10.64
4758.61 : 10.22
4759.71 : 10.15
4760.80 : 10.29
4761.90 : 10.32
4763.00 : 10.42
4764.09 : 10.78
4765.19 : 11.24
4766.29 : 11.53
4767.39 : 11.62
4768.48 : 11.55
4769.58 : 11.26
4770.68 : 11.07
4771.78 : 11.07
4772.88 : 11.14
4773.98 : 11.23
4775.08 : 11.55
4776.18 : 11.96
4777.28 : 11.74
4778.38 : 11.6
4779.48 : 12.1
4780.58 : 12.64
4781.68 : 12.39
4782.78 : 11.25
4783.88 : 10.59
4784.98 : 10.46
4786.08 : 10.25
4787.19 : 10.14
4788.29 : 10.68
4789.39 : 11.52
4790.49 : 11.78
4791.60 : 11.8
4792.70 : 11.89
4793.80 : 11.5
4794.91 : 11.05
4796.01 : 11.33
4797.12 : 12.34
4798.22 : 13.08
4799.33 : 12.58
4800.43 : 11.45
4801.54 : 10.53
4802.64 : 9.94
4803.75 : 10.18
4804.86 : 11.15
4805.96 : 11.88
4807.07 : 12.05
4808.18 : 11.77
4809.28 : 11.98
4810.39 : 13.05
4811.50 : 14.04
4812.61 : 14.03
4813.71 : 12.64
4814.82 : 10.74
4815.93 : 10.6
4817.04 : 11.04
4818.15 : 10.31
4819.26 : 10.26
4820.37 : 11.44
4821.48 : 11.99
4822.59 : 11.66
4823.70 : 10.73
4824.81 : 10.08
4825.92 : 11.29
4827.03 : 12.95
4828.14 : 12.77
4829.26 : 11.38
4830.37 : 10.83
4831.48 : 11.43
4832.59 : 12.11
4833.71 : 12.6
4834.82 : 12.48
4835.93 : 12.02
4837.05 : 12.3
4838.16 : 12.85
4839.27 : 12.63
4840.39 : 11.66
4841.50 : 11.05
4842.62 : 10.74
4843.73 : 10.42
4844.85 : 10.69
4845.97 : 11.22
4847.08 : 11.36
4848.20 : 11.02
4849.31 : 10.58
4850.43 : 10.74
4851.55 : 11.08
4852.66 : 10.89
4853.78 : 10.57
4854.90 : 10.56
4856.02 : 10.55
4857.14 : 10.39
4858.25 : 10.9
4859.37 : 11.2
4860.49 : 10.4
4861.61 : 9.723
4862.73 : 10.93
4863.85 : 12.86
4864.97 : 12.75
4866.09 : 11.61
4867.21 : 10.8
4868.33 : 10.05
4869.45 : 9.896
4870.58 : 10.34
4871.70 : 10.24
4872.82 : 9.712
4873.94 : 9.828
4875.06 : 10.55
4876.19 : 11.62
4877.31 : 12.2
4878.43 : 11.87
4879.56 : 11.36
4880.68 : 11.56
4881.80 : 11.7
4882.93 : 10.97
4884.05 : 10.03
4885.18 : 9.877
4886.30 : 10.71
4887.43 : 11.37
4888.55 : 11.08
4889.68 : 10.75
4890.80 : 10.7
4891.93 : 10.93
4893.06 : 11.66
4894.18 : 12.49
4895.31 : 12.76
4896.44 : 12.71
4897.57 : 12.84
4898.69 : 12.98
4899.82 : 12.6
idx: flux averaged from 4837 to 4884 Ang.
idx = 11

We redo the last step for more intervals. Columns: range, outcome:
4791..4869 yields 11.4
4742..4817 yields 11.5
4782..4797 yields 11.2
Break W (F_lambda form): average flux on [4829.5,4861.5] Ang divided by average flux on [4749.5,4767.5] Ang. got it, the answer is 1.02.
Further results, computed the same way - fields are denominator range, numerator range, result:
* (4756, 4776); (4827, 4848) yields 1.07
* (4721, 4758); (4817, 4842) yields 1.01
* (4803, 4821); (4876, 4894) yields 0.96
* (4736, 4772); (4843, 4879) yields 0.96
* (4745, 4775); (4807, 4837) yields 1.06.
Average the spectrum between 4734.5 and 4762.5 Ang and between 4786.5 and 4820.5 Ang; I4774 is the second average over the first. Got 1.01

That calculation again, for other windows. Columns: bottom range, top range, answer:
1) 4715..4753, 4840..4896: 0.94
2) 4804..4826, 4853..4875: 0.92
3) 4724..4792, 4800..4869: 1.01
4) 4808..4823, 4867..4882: 0.91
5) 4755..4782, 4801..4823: 1.03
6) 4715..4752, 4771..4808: 0.98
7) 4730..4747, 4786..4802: 0.98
